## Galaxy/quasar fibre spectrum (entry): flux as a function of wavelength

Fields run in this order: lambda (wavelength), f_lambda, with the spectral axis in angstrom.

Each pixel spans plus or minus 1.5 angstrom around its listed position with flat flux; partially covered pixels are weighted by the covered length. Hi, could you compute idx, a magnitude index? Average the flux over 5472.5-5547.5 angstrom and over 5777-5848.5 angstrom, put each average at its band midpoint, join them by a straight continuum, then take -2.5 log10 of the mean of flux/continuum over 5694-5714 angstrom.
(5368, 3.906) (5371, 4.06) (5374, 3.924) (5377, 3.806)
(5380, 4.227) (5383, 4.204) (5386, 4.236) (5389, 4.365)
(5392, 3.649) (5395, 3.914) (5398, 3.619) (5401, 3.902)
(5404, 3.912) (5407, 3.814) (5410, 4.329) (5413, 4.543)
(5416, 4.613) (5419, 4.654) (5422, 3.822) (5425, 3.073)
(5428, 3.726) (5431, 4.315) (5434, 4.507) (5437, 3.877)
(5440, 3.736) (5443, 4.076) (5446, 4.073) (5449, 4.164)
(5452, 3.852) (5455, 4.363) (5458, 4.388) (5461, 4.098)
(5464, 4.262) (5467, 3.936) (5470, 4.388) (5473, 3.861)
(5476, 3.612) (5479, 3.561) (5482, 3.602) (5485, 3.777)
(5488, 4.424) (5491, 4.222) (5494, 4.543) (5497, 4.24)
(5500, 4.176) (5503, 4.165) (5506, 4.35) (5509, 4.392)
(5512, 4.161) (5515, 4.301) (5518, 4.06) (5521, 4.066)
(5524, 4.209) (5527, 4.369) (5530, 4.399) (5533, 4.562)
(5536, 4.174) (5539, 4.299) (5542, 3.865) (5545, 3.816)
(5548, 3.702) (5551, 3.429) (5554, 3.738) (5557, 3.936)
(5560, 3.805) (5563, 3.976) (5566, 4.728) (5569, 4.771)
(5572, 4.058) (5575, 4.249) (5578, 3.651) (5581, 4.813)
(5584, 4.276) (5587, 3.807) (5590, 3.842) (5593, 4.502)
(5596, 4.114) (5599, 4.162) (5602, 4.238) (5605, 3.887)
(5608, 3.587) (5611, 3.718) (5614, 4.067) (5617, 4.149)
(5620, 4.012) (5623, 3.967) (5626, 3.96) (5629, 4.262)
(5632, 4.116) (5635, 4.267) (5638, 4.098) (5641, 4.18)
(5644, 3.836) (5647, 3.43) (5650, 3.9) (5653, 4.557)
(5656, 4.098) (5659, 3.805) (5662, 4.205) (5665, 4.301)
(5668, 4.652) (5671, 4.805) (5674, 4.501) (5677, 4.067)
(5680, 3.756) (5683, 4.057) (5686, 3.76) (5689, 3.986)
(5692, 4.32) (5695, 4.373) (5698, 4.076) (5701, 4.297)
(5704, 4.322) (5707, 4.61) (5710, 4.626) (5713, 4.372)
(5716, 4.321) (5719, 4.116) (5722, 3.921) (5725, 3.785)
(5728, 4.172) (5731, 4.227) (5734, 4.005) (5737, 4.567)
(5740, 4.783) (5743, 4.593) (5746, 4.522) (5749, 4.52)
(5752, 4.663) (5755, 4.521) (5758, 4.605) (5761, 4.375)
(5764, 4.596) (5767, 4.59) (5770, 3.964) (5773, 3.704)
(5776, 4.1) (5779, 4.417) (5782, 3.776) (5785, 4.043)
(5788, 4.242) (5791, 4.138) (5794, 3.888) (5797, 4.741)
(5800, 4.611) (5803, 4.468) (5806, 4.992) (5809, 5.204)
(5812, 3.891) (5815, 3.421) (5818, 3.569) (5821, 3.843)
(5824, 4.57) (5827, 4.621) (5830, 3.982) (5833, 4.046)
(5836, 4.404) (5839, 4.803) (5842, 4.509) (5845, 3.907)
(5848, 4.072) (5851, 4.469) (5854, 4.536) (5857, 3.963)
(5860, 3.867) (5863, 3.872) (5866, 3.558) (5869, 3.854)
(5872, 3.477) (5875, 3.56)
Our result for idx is -0.04 mag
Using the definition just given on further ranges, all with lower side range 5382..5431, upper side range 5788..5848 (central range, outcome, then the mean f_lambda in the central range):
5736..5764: -0.08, 4.57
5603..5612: 0.11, 3.76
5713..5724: 0.02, 4.14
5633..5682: 0.01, 4.15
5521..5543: -0.04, 4.26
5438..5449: 0.02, 3.99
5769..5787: 0.07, 4.01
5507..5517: -0.05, 4.28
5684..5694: 0.04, 4.04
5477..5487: 0.11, 3.68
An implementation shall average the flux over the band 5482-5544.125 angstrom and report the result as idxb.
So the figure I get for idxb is 4.22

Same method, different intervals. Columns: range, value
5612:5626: 4.03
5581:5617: 4.06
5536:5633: 4.05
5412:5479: 4.07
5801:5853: 4.29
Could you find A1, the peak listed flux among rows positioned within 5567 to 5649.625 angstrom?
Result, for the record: 4.813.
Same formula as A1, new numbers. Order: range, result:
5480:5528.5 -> 4.543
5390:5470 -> 4.654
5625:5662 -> 4.557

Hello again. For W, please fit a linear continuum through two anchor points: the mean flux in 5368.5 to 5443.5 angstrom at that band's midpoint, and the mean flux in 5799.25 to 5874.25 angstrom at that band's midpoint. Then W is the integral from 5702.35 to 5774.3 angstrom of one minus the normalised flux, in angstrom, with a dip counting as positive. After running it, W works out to -3.8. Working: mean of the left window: 4.03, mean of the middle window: 4.36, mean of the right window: 4.17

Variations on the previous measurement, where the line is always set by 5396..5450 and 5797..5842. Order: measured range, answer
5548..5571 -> 0.6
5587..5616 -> 1.2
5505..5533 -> -1.1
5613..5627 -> 0.5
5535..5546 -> 0.2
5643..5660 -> 1.1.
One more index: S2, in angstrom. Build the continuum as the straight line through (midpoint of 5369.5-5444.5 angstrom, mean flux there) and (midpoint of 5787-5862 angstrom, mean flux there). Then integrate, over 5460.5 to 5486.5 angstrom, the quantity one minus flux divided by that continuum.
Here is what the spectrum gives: 1.2 angstrom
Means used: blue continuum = 4.04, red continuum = 4.27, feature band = 3.89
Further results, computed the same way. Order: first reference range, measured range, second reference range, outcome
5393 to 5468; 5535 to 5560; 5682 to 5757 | 1.8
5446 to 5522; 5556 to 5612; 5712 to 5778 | 1.0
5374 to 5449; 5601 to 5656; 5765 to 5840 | 1.8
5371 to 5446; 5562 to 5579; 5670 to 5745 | -0.4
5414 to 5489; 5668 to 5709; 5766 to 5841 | -0.7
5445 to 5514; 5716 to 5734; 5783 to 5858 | 0.7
